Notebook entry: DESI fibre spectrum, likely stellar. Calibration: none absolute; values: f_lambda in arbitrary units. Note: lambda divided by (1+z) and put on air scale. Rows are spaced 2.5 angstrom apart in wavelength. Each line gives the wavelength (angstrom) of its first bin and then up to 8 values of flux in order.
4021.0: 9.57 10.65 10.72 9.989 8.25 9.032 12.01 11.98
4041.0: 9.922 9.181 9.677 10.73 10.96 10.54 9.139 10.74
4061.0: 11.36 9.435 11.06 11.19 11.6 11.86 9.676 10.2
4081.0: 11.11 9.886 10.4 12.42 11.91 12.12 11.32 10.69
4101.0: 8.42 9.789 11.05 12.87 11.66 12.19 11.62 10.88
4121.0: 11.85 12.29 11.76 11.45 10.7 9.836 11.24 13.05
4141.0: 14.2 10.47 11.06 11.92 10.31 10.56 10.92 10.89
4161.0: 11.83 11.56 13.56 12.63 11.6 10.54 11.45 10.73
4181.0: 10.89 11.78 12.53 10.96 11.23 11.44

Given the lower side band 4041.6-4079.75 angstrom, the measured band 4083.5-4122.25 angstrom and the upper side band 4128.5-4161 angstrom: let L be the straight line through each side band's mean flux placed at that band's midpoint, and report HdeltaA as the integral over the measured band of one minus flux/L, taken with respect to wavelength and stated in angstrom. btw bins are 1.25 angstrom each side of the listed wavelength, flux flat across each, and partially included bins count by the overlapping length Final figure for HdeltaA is -1.23 angstrom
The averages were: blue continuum 10.5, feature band 11.2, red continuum 11.3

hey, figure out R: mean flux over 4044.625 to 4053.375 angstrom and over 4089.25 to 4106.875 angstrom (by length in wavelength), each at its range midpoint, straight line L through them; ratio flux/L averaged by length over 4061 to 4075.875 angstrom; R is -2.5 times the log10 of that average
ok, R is -0.037 mag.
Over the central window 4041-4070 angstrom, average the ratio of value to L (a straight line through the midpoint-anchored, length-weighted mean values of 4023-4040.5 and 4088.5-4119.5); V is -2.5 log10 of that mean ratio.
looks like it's 0.03 mag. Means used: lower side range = 10.3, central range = 10.4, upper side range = 11.3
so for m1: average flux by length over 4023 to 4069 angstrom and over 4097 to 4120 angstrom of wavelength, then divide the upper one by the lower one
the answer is 1.07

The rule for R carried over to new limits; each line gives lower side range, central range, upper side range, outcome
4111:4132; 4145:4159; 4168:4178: 0.053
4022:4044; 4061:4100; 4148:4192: -0.035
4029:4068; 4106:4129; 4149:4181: -0.084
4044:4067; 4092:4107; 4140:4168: 0.032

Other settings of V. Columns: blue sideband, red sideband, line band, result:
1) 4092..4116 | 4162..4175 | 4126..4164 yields 0.03 mag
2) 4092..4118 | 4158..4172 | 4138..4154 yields 0.01 mag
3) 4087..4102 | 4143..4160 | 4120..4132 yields -0.06 mag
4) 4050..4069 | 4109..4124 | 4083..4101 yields 0.01 mag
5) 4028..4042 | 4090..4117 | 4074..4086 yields 0.06 mag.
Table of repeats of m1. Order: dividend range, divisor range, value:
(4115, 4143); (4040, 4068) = 1.14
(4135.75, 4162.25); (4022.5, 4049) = 1.13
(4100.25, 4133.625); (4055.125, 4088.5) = 1.05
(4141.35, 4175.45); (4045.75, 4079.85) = 1.08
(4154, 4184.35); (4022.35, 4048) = 1.13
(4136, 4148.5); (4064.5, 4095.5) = 1.09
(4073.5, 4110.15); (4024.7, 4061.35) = 1.06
